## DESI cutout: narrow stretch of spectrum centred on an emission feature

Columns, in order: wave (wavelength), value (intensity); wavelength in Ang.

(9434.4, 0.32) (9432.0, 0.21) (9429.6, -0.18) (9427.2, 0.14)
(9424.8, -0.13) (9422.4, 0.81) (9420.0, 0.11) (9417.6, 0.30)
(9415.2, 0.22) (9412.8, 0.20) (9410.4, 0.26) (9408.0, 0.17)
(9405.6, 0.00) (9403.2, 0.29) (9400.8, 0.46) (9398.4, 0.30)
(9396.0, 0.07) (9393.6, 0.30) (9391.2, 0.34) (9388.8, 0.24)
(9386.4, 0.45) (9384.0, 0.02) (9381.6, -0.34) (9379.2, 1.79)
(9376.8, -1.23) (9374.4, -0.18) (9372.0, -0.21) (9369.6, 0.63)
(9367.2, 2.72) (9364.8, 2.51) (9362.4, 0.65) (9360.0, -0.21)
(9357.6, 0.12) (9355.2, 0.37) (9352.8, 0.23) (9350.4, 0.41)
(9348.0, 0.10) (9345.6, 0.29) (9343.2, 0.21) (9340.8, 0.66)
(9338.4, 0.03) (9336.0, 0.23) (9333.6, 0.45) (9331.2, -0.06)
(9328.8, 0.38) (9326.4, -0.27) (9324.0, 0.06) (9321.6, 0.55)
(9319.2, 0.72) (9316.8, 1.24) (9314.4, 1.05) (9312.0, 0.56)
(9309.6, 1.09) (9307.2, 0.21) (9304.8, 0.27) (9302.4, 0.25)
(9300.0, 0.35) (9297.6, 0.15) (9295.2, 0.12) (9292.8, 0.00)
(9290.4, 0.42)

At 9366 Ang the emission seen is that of H-beta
